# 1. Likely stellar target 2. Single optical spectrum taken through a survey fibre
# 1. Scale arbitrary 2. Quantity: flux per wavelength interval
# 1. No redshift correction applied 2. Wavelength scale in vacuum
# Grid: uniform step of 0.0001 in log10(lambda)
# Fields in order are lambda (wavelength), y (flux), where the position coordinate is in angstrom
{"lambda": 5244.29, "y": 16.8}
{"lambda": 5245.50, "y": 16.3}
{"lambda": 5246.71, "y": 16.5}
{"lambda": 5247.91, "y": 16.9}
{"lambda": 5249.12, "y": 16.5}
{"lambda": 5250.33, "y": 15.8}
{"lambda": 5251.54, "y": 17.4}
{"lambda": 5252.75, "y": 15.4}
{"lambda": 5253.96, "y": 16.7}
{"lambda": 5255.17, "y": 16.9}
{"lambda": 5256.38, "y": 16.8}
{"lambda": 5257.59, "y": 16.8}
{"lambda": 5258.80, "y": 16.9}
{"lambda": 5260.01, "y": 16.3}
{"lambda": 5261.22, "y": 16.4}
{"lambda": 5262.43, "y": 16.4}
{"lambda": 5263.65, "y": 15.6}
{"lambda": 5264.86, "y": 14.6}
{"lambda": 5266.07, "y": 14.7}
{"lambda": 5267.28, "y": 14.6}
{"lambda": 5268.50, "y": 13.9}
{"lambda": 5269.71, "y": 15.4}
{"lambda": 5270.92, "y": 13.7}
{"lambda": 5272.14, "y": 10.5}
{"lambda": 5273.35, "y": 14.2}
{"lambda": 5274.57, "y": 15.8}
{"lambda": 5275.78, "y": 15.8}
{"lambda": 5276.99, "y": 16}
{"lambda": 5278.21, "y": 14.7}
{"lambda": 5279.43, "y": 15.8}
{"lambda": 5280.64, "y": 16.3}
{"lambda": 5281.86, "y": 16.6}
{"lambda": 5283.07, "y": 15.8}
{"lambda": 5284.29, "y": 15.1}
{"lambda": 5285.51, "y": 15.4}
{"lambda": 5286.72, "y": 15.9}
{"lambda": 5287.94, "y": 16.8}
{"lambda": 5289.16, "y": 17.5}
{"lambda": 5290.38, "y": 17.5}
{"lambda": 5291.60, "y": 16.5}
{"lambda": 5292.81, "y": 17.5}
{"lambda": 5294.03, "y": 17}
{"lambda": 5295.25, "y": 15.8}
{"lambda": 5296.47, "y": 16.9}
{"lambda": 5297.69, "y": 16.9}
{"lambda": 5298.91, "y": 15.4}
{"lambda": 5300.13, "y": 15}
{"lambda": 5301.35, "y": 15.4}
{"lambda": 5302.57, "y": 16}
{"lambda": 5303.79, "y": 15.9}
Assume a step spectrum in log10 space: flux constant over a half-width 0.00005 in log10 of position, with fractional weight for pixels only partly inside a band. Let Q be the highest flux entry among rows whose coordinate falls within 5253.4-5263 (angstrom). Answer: 16.9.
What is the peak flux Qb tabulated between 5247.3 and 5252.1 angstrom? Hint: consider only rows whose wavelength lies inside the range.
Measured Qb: 17.4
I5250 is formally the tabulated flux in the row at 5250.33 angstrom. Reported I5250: 15.8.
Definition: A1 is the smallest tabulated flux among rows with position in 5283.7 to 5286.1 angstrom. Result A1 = 15.1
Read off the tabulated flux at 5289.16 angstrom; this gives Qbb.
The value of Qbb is 17.5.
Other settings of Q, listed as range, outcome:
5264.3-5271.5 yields 15.4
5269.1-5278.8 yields 16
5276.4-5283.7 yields 16.6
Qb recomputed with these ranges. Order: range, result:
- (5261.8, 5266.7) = 16.4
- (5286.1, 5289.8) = 17.5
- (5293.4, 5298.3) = 17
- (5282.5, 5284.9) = 15.8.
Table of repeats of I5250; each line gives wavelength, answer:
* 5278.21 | 14.7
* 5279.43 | 15.8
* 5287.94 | 16.8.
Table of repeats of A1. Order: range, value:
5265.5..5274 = 10.5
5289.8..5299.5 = 15.4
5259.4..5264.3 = 15.6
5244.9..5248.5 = 16.3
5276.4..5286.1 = 14.7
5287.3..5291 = 16.8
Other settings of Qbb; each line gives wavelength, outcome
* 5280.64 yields 16.3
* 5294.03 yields 17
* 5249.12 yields 16.5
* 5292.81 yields 17.5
